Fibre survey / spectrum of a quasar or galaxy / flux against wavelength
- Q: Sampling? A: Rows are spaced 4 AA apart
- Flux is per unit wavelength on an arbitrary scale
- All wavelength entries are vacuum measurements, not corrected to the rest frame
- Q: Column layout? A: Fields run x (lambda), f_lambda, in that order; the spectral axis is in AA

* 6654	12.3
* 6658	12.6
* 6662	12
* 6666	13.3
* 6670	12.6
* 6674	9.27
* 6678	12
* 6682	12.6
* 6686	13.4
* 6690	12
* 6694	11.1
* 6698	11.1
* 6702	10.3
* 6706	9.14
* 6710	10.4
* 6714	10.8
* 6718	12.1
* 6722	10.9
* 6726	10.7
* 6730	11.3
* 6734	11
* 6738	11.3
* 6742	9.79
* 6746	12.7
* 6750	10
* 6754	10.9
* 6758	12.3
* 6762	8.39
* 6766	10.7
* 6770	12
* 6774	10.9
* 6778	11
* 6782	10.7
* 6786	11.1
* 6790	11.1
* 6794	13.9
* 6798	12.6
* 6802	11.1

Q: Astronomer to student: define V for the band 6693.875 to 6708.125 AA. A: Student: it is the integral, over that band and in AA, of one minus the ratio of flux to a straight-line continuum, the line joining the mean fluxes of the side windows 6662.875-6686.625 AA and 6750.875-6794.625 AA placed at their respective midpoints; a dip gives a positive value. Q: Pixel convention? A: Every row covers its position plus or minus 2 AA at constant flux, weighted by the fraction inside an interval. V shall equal 1.8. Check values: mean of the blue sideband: 12.1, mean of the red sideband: 11.1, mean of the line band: 10.3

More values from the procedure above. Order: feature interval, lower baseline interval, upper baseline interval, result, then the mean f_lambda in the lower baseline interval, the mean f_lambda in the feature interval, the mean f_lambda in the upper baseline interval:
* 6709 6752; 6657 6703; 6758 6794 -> 1.5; 11.9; 11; 11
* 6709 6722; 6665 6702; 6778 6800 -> 0.7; 11.8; 11.1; 11.8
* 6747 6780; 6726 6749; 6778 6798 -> 1.7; 11.1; 10.8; 11.7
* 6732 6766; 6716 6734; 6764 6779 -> 1.2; 11.2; 10.8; 11.2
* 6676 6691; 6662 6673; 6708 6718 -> -0.8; 12.4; 12.5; 10.9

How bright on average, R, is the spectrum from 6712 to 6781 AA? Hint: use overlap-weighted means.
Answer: 11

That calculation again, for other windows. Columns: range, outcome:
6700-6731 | 10.7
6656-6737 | 11.4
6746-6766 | 10.7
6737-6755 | 10.9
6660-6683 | 11.9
